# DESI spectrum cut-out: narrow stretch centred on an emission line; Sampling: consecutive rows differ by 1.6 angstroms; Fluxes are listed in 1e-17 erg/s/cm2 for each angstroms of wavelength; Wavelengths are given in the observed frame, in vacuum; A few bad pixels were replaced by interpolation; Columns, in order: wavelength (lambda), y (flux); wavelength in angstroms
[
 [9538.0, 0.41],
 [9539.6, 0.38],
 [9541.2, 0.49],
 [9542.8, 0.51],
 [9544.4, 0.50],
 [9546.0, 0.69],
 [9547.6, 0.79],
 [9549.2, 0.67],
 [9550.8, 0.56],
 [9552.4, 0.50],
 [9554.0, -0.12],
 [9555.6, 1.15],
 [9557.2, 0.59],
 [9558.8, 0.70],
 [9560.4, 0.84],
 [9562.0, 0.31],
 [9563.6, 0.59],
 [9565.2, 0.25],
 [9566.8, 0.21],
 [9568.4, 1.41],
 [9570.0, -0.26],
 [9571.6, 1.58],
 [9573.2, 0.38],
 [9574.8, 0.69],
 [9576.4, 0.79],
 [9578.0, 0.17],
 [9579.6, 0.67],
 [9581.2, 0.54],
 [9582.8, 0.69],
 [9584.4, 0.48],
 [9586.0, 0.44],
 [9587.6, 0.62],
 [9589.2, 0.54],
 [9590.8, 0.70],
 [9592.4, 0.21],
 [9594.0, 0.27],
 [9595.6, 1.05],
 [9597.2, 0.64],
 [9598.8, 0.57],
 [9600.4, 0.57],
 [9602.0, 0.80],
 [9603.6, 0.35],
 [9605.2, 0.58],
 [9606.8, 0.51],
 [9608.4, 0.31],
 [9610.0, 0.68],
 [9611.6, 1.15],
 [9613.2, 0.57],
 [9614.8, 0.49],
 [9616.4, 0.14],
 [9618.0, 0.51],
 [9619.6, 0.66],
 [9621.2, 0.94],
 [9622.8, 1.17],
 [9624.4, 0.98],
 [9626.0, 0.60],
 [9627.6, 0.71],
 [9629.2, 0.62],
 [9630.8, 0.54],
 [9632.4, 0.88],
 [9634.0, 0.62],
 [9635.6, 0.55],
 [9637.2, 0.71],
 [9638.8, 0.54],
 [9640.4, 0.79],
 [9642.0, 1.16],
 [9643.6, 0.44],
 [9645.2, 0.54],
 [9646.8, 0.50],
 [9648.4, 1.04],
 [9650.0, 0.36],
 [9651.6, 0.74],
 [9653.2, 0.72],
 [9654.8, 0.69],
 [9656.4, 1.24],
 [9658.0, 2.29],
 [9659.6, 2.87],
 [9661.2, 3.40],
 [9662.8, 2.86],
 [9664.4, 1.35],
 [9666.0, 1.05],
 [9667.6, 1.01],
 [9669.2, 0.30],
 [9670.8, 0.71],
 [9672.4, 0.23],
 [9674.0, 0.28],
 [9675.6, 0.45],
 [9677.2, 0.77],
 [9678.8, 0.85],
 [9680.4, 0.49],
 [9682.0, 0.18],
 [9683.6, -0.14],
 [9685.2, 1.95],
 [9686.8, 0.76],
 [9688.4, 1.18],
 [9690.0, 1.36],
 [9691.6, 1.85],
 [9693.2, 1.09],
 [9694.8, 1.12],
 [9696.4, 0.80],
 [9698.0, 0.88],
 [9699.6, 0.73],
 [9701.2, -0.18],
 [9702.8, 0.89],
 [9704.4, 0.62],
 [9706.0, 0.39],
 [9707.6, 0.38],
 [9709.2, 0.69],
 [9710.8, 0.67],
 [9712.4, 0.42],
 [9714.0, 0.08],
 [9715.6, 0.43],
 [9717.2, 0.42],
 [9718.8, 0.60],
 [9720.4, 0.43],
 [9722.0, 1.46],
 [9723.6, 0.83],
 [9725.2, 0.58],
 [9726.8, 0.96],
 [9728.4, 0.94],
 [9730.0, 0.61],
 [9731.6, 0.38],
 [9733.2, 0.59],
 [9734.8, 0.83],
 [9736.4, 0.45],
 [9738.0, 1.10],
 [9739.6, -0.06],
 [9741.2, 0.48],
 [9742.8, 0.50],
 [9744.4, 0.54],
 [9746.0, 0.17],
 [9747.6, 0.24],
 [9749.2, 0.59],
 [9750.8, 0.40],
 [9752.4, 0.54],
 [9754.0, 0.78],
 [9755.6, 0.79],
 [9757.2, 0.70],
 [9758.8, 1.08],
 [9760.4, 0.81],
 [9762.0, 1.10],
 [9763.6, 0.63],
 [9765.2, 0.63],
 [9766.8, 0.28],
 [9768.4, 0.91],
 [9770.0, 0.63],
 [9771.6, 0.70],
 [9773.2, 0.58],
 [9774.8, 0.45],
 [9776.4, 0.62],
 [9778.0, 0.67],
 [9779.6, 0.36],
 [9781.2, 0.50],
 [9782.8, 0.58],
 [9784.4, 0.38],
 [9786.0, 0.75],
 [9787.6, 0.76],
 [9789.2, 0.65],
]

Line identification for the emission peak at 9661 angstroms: Halpha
